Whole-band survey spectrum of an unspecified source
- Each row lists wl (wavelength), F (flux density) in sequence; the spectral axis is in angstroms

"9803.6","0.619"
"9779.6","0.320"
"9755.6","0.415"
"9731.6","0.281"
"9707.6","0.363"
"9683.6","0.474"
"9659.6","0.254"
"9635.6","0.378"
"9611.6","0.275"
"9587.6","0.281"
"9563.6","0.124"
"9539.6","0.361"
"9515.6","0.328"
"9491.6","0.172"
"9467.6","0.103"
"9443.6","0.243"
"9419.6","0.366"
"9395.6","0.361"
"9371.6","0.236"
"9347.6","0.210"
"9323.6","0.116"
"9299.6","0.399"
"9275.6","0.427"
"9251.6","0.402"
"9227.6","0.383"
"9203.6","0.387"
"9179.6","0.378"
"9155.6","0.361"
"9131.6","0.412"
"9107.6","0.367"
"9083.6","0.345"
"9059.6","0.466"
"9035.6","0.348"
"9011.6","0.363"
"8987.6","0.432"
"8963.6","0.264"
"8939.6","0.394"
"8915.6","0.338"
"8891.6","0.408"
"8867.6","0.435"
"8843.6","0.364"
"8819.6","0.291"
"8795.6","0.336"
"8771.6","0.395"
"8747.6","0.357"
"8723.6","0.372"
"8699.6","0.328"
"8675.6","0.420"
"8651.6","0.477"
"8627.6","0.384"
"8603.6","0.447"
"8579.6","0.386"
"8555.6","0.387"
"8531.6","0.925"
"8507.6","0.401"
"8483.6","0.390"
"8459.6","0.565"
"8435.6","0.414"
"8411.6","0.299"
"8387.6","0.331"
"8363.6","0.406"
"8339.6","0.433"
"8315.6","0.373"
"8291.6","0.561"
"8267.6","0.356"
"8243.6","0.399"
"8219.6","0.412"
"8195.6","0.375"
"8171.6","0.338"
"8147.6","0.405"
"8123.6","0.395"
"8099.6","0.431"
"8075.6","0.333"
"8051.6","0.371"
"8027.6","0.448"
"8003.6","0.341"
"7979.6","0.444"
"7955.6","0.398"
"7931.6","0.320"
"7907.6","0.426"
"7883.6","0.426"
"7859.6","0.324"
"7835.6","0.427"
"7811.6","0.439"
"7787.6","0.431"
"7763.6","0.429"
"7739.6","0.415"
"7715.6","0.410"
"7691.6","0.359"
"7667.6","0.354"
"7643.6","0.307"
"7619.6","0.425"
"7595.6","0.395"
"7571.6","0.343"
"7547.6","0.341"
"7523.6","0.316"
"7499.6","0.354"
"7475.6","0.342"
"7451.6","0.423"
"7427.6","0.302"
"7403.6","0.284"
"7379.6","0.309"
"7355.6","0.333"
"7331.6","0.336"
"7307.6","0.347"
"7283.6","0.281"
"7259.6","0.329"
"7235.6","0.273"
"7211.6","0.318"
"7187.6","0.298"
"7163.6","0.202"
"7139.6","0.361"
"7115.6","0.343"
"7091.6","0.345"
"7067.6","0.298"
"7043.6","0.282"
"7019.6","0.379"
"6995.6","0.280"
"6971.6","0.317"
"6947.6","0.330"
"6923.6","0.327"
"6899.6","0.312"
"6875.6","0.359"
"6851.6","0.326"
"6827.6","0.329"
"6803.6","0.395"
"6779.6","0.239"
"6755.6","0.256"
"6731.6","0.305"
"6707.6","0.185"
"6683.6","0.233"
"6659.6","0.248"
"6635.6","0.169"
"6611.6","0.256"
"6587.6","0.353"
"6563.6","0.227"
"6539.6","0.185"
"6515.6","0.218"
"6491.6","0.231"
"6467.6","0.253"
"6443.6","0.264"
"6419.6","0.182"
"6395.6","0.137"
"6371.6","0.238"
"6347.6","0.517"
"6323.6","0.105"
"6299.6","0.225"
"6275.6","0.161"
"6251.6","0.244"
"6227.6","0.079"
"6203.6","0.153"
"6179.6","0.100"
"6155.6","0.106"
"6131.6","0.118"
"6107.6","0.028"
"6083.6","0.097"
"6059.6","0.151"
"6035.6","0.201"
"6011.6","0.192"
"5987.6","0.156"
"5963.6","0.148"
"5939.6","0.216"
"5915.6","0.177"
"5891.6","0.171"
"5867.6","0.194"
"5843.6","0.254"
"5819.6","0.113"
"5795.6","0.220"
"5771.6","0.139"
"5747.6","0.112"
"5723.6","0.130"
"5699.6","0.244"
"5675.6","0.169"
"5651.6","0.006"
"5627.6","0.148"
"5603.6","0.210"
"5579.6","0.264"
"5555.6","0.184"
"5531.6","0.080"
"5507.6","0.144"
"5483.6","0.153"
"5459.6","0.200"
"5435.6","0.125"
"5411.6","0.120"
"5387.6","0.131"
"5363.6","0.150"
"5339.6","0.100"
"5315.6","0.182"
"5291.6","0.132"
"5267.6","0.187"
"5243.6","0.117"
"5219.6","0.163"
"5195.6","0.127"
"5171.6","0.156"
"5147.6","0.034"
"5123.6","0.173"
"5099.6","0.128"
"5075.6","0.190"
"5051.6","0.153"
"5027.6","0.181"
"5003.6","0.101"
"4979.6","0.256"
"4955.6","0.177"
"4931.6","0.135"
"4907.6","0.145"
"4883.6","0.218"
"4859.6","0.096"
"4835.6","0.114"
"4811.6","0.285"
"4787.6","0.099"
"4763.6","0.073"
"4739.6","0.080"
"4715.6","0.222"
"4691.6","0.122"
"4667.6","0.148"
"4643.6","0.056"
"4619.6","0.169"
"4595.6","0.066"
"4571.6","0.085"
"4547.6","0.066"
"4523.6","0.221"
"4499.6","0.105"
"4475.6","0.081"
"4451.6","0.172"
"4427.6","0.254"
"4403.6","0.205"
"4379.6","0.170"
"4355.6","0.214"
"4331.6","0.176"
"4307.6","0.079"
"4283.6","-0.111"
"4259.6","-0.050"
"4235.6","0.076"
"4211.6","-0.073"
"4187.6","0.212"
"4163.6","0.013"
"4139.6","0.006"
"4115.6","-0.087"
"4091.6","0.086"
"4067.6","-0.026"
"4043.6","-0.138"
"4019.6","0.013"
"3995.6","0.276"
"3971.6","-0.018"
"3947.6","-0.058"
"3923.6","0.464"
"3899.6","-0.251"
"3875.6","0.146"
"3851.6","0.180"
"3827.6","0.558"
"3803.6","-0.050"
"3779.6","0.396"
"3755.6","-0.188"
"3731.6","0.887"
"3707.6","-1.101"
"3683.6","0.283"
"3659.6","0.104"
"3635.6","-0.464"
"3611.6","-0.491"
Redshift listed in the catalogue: 0.704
